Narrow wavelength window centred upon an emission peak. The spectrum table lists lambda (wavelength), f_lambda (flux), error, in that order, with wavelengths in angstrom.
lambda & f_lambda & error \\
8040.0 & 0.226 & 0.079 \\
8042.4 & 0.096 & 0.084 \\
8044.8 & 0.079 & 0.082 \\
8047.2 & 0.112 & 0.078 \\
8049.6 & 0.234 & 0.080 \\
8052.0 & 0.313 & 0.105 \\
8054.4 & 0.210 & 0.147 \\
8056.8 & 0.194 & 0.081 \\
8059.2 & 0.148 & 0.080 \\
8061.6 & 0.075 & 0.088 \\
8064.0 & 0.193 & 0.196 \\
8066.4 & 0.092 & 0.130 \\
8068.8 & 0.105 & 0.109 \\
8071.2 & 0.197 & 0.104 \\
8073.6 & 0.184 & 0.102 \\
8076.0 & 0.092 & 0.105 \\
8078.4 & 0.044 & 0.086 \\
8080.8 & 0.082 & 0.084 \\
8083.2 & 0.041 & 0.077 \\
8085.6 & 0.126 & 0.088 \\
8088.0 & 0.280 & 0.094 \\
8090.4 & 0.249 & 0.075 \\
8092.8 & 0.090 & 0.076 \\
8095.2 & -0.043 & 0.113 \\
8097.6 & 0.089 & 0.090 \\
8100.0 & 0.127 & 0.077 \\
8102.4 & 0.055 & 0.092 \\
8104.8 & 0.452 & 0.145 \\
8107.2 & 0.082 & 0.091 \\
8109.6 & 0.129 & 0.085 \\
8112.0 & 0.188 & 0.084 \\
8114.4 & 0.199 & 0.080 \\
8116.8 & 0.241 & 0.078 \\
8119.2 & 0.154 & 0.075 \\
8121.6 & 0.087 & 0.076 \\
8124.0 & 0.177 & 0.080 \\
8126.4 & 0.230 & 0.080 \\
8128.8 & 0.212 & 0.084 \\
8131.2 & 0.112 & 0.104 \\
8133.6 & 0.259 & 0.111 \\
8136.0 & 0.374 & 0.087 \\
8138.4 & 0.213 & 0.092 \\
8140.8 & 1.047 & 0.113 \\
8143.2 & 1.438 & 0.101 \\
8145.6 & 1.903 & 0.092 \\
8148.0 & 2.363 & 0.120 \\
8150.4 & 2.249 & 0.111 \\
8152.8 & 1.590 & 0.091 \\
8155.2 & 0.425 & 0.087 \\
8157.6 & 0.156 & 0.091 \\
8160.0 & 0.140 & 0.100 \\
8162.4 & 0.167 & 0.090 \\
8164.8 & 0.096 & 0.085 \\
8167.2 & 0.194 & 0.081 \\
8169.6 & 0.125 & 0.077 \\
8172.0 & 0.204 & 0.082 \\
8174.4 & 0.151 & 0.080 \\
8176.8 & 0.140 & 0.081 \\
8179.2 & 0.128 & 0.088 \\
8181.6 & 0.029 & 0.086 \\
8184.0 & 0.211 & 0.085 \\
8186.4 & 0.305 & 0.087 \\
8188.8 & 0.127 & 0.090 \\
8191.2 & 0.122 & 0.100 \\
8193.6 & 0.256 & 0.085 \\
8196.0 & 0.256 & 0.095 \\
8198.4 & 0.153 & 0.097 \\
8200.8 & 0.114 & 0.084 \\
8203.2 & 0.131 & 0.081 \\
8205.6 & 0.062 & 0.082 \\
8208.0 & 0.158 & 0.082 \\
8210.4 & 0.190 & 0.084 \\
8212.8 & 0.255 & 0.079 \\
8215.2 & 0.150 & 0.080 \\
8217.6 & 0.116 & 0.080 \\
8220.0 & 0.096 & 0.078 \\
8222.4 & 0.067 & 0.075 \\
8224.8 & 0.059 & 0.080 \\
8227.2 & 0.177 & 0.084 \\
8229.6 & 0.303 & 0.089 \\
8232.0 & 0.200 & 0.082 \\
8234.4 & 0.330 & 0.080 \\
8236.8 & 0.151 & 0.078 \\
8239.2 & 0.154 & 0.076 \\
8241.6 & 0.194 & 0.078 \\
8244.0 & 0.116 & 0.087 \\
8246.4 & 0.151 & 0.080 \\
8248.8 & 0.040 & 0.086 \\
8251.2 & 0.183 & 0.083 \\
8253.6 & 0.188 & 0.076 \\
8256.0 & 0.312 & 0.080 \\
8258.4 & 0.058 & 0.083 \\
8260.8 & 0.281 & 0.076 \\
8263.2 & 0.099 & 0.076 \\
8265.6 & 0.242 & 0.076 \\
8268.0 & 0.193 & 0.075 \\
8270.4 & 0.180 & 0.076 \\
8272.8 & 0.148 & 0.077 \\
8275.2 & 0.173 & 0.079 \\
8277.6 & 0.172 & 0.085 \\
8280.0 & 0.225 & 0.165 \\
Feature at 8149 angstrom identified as [O II] 3727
